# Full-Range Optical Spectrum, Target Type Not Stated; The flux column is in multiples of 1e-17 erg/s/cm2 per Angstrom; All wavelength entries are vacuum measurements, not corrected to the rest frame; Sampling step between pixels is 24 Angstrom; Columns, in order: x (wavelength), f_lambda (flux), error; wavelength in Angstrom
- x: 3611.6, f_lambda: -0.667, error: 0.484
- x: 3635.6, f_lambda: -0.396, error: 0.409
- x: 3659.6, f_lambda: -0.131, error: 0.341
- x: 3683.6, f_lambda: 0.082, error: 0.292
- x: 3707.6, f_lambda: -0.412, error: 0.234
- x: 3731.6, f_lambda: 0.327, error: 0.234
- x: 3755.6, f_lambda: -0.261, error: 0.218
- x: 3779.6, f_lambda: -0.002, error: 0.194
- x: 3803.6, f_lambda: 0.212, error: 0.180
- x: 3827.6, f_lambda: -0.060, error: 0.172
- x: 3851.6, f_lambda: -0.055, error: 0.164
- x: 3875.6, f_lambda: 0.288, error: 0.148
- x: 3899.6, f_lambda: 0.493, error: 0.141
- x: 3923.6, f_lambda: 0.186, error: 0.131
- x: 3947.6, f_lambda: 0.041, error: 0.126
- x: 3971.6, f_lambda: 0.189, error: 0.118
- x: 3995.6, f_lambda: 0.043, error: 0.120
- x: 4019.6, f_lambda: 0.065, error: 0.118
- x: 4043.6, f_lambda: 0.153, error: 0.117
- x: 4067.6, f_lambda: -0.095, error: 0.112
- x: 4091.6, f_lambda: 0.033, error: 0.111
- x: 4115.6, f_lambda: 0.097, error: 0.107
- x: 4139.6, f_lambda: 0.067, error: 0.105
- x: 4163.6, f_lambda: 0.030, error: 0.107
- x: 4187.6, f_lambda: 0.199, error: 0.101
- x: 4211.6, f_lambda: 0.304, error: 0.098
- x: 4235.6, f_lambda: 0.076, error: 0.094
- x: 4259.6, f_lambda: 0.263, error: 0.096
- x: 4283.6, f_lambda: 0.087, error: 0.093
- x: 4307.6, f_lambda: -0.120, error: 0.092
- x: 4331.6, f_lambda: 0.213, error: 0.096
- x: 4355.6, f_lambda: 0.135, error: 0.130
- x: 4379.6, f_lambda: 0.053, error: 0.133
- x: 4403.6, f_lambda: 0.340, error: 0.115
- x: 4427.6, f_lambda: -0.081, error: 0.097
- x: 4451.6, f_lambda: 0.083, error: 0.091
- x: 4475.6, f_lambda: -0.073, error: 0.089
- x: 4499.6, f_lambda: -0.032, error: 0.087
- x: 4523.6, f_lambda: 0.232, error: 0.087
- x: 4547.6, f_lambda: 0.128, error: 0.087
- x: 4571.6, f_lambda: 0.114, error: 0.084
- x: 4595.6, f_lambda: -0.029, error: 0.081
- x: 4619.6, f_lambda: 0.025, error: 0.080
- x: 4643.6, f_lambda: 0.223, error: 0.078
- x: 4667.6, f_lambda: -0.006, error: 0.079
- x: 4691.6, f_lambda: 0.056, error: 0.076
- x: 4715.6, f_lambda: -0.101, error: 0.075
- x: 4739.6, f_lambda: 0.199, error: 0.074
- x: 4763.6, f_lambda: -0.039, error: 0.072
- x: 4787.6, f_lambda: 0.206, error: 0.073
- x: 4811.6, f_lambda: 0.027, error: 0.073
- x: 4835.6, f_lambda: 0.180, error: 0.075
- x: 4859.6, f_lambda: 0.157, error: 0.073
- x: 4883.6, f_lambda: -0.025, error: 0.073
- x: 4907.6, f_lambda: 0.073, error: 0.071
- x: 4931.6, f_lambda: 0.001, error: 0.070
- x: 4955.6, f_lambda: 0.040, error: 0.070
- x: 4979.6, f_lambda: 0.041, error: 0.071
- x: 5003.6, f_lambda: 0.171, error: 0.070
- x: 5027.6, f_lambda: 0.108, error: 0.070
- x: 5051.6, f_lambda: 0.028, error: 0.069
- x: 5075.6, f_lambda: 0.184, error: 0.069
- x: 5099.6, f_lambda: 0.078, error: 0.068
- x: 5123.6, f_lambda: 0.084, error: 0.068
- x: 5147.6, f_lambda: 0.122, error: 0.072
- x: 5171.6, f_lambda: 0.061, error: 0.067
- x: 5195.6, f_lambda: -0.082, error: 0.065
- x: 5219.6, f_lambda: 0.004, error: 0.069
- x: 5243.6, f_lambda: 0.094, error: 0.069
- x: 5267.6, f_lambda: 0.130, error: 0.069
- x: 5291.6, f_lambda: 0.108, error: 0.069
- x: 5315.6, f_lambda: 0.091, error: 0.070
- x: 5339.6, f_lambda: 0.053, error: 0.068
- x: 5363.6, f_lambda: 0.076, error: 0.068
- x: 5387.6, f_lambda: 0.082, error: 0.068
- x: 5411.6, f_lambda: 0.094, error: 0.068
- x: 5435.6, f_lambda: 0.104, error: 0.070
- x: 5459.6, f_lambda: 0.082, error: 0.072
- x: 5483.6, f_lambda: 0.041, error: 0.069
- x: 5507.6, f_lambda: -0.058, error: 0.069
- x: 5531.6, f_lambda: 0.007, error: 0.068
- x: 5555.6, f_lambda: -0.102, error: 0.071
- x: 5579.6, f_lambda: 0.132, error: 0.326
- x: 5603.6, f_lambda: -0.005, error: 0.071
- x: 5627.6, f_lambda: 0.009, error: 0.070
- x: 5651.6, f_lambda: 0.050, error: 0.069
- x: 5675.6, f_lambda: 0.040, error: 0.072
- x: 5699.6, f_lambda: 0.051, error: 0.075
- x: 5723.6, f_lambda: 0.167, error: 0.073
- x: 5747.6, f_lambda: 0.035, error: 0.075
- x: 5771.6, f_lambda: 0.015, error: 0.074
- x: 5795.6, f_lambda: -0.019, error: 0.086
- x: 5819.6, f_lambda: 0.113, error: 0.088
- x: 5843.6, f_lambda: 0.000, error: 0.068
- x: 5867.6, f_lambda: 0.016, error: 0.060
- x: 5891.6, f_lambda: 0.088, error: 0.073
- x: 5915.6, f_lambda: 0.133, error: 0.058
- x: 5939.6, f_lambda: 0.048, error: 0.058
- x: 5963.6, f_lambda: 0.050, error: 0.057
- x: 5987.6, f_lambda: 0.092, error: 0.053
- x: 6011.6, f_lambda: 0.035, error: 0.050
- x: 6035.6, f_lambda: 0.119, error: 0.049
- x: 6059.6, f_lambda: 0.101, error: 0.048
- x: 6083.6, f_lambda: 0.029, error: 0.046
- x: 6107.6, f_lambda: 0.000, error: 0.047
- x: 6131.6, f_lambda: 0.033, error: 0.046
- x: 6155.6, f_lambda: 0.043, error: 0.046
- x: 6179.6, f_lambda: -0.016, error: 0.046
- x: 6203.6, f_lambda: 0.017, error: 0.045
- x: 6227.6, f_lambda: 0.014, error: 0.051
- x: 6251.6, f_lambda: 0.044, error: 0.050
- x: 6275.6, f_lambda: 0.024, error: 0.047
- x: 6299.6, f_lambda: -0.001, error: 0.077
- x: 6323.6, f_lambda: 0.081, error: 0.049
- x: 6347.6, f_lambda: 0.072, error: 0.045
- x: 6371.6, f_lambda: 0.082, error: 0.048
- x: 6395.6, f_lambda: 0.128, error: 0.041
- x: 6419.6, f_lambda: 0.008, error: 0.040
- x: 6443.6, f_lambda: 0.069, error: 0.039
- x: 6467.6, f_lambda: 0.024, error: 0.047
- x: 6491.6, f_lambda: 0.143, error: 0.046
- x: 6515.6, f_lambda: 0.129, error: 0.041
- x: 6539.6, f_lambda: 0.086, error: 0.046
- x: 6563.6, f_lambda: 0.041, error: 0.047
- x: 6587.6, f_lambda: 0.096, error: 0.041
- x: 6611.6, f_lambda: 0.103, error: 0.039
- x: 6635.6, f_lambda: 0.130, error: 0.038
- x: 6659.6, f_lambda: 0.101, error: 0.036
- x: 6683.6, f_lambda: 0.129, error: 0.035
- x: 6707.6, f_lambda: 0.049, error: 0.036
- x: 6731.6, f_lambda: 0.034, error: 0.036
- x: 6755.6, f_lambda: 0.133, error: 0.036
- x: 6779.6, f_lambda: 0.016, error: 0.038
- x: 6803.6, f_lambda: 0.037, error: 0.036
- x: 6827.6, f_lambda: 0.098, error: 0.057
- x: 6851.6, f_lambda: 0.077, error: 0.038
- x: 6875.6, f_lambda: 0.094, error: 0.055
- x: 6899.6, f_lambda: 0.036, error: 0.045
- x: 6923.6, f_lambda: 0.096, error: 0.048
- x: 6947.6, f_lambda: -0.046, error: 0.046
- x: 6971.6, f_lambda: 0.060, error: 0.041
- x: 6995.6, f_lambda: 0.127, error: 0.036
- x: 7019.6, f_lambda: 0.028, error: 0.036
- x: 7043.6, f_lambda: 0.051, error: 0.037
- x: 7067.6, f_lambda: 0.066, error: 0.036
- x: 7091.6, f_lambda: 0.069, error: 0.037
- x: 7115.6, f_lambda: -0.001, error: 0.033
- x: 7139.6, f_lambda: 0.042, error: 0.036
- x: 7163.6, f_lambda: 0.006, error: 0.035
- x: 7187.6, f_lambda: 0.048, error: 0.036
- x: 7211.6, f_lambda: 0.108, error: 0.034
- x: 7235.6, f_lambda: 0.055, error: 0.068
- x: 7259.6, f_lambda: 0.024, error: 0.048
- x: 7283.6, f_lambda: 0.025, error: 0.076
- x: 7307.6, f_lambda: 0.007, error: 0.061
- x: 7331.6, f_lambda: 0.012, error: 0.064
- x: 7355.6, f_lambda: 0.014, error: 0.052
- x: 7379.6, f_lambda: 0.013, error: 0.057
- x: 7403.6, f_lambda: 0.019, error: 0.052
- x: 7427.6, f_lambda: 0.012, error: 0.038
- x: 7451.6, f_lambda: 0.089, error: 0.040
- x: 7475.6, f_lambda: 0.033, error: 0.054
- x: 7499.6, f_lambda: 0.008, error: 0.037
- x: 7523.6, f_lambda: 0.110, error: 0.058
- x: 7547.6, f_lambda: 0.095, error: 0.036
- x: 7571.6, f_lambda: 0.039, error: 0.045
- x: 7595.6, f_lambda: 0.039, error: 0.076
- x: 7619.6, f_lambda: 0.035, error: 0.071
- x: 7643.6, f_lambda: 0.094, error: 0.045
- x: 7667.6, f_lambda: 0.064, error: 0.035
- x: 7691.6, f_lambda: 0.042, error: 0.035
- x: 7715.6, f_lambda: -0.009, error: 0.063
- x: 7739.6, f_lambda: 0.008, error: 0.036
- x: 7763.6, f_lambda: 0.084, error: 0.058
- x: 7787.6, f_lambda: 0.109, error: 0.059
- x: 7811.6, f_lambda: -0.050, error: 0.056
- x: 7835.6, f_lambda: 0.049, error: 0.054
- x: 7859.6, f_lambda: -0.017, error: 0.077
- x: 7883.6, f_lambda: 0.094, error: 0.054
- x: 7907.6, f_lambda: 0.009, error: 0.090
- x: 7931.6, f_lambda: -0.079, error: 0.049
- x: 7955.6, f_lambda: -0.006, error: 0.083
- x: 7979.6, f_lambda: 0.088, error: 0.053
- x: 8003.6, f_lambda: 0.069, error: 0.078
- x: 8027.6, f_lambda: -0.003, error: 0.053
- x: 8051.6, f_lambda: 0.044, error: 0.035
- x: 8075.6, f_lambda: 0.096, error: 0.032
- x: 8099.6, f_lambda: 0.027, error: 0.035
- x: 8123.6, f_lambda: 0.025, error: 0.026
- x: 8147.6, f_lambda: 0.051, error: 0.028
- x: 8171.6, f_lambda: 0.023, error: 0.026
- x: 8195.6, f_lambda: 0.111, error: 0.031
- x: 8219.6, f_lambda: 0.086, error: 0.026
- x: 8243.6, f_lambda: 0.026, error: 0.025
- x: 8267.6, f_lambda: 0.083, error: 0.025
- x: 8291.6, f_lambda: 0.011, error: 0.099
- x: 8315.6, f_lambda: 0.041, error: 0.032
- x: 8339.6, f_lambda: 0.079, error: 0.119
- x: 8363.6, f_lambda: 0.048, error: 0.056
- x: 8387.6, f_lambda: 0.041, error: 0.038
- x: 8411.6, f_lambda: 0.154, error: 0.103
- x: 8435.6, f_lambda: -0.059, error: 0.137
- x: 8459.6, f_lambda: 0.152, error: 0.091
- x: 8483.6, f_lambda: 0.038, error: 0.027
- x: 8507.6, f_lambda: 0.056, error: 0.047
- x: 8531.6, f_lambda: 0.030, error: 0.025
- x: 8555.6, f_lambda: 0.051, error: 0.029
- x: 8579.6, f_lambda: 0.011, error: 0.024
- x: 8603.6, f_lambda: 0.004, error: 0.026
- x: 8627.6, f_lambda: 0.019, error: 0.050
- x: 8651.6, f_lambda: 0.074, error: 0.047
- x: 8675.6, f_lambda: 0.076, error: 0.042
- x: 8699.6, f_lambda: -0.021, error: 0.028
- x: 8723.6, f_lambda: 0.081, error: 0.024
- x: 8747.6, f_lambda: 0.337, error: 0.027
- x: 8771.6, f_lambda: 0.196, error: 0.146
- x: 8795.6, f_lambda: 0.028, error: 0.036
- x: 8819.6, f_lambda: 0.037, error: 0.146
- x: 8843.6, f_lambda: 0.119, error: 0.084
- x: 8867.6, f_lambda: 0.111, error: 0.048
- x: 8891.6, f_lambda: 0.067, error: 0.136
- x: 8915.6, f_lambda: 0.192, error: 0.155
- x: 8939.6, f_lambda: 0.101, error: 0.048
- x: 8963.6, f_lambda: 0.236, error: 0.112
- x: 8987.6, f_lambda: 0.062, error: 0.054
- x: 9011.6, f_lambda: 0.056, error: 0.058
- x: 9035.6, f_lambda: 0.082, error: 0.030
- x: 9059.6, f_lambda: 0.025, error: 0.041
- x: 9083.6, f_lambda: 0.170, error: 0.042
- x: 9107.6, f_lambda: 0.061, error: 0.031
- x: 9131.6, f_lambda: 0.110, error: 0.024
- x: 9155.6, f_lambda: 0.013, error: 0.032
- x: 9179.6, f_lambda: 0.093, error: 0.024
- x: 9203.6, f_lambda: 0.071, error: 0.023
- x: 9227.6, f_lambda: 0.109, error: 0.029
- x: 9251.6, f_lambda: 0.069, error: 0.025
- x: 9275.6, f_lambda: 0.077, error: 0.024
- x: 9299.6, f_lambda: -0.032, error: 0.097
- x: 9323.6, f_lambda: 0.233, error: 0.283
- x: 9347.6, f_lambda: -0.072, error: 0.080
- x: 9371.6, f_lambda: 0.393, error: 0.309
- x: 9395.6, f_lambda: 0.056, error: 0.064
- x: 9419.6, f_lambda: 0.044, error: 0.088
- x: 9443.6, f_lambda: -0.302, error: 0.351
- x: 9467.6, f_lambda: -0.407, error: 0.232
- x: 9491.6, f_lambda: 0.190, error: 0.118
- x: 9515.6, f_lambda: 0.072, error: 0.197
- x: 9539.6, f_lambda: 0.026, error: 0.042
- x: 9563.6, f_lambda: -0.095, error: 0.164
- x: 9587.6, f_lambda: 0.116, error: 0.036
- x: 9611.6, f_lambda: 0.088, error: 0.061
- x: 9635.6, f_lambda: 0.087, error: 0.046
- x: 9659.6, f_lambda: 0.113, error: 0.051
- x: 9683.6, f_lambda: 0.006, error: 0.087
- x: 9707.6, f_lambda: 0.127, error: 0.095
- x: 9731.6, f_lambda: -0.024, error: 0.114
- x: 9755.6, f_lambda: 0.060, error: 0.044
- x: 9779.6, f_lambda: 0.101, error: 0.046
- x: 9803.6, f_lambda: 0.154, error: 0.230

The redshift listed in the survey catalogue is 1.35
